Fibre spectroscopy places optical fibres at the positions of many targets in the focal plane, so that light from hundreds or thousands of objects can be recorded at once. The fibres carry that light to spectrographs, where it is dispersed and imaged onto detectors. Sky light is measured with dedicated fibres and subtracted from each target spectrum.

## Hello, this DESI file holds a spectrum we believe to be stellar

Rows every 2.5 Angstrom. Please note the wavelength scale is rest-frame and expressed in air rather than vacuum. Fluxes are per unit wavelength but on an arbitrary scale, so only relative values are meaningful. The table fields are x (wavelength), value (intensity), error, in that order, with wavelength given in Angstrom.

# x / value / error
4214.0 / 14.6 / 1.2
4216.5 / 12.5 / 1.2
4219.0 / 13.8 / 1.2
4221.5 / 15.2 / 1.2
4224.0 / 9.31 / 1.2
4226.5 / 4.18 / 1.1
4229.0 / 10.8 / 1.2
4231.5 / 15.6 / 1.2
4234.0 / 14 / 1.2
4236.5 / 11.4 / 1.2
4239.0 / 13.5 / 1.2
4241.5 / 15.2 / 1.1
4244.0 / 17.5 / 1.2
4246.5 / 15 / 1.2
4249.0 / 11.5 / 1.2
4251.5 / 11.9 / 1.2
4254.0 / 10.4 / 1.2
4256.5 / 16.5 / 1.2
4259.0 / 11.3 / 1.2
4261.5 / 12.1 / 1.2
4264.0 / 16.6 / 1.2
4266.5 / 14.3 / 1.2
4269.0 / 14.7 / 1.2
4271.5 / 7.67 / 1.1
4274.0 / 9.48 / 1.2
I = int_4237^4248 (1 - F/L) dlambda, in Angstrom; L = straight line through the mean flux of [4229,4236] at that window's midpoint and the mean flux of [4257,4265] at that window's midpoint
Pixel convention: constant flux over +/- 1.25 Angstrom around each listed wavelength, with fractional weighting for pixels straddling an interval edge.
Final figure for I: -1.0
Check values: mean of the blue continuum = 13.7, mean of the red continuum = 13.5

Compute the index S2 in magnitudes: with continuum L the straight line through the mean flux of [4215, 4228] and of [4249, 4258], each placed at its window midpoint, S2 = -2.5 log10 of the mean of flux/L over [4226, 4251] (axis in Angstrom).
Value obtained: -0.099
